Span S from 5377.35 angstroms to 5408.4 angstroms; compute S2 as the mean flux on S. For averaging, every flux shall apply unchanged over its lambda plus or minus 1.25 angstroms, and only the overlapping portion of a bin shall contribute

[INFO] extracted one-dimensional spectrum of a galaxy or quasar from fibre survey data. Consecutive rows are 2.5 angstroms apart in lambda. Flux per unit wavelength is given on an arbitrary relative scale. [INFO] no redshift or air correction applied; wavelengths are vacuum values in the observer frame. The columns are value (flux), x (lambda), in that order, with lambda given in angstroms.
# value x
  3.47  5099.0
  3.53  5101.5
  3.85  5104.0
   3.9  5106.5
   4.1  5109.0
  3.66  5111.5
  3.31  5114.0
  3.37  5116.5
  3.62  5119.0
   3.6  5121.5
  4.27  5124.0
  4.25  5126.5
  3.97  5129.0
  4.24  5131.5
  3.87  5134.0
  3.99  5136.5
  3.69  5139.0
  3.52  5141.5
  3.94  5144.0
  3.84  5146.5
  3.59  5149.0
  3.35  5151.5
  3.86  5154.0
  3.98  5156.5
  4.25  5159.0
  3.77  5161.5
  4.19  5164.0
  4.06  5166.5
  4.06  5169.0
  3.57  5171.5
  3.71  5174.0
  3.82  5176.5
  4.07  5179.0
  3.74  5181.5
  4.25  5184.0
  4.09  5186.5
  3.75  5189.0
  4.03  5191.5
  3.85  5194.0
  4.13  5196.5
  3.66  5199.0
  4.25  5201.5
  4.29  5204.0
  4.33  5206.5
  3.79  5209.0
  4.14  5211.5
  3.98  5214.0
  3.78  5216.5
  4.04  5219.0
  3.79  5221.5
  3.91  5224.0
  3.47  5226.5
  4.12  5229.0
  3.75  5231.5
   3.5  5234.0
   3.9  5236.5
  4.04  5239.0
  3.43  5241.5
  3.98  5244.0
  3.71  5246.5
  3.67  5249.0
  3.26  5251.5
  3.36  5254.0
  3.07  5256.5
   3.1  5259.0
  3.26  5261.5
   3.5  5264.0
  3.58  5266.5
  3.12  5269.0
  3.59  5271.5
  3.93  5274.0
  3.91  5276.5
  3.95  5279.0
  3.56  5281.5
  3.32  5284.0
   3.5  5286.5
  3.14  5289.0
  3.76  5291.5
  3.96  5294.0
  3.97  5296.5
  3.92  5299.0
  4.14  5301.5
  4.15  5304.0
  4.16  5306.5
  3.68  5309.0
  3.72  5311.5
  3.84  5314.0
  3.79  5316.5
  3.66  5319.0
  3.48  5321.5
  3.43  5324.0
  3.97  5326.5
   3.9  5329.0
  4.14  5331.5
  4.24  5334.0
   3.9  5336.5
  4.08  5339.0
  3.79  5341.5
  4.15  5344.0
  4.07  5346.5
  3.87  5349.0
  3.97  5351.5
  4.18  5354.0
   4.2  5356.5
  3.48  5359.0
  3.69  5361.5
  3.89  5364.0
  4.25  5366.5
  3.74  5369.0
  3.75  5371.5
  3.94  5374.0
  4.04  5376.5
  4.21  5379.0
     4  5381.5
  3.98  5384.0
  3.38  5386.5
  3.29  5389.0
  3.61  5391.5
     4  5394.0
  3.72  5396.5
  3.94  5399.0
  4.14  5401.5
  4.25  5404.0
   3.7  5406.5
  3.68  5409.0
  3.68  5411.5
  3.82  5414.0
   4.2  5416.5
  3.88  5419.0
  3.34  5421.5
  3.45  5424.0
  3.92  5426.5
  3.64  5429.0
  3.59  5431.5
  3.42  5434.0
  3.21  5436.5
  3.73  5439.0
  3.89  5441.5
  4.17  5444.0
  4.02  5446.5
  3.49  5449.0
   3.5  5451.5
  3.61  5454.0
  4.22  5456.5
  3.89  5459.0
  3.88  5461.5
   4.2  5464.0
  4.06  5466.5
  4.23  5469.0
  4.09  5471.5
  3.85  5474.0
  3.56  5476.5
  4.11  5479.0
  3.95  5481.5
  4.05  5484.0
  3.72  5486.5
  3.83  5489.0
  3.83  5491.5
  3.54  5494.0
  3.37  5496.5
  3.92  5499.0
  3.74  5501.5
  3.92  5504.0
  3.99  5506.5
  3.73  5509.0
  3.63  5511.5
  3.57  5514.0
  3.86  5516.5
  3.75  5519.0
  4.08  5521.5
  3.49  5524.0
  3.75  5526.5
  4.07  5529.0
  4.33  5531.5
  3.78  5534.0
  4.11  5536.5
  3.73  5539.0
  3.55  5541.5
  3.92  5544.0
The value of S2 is 3.85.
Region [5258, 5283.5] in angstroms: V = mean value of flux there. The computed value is 3.55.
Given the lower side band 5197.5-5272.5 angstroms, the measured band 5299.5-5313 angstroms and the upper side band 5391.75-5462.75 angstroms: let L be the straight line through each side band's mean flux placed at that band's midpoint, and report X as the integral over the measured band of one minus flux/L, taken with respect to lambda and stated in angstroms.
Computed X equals -0.8 angstroms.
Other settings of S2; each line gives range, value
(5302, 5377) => 3.91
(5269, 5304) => 3.73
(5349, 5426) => 3.85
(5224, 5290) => 3.57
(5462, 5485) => 4.01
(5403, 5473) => 3.81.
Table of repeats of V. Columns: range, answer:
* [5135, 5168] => 3.85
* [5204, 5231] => 3.95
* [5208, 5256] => 3.76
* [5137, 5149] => 3.75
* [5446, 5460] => 3.77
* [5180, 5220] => 4.01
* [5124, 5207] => 3.94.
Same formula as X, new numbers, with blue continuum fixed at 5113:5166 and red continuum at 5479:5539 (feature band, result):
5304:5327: 0.4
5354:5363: 0.0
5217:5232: 0.0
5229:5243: 0.3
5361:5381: -0.6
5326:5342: -0.8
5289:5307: -0.5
